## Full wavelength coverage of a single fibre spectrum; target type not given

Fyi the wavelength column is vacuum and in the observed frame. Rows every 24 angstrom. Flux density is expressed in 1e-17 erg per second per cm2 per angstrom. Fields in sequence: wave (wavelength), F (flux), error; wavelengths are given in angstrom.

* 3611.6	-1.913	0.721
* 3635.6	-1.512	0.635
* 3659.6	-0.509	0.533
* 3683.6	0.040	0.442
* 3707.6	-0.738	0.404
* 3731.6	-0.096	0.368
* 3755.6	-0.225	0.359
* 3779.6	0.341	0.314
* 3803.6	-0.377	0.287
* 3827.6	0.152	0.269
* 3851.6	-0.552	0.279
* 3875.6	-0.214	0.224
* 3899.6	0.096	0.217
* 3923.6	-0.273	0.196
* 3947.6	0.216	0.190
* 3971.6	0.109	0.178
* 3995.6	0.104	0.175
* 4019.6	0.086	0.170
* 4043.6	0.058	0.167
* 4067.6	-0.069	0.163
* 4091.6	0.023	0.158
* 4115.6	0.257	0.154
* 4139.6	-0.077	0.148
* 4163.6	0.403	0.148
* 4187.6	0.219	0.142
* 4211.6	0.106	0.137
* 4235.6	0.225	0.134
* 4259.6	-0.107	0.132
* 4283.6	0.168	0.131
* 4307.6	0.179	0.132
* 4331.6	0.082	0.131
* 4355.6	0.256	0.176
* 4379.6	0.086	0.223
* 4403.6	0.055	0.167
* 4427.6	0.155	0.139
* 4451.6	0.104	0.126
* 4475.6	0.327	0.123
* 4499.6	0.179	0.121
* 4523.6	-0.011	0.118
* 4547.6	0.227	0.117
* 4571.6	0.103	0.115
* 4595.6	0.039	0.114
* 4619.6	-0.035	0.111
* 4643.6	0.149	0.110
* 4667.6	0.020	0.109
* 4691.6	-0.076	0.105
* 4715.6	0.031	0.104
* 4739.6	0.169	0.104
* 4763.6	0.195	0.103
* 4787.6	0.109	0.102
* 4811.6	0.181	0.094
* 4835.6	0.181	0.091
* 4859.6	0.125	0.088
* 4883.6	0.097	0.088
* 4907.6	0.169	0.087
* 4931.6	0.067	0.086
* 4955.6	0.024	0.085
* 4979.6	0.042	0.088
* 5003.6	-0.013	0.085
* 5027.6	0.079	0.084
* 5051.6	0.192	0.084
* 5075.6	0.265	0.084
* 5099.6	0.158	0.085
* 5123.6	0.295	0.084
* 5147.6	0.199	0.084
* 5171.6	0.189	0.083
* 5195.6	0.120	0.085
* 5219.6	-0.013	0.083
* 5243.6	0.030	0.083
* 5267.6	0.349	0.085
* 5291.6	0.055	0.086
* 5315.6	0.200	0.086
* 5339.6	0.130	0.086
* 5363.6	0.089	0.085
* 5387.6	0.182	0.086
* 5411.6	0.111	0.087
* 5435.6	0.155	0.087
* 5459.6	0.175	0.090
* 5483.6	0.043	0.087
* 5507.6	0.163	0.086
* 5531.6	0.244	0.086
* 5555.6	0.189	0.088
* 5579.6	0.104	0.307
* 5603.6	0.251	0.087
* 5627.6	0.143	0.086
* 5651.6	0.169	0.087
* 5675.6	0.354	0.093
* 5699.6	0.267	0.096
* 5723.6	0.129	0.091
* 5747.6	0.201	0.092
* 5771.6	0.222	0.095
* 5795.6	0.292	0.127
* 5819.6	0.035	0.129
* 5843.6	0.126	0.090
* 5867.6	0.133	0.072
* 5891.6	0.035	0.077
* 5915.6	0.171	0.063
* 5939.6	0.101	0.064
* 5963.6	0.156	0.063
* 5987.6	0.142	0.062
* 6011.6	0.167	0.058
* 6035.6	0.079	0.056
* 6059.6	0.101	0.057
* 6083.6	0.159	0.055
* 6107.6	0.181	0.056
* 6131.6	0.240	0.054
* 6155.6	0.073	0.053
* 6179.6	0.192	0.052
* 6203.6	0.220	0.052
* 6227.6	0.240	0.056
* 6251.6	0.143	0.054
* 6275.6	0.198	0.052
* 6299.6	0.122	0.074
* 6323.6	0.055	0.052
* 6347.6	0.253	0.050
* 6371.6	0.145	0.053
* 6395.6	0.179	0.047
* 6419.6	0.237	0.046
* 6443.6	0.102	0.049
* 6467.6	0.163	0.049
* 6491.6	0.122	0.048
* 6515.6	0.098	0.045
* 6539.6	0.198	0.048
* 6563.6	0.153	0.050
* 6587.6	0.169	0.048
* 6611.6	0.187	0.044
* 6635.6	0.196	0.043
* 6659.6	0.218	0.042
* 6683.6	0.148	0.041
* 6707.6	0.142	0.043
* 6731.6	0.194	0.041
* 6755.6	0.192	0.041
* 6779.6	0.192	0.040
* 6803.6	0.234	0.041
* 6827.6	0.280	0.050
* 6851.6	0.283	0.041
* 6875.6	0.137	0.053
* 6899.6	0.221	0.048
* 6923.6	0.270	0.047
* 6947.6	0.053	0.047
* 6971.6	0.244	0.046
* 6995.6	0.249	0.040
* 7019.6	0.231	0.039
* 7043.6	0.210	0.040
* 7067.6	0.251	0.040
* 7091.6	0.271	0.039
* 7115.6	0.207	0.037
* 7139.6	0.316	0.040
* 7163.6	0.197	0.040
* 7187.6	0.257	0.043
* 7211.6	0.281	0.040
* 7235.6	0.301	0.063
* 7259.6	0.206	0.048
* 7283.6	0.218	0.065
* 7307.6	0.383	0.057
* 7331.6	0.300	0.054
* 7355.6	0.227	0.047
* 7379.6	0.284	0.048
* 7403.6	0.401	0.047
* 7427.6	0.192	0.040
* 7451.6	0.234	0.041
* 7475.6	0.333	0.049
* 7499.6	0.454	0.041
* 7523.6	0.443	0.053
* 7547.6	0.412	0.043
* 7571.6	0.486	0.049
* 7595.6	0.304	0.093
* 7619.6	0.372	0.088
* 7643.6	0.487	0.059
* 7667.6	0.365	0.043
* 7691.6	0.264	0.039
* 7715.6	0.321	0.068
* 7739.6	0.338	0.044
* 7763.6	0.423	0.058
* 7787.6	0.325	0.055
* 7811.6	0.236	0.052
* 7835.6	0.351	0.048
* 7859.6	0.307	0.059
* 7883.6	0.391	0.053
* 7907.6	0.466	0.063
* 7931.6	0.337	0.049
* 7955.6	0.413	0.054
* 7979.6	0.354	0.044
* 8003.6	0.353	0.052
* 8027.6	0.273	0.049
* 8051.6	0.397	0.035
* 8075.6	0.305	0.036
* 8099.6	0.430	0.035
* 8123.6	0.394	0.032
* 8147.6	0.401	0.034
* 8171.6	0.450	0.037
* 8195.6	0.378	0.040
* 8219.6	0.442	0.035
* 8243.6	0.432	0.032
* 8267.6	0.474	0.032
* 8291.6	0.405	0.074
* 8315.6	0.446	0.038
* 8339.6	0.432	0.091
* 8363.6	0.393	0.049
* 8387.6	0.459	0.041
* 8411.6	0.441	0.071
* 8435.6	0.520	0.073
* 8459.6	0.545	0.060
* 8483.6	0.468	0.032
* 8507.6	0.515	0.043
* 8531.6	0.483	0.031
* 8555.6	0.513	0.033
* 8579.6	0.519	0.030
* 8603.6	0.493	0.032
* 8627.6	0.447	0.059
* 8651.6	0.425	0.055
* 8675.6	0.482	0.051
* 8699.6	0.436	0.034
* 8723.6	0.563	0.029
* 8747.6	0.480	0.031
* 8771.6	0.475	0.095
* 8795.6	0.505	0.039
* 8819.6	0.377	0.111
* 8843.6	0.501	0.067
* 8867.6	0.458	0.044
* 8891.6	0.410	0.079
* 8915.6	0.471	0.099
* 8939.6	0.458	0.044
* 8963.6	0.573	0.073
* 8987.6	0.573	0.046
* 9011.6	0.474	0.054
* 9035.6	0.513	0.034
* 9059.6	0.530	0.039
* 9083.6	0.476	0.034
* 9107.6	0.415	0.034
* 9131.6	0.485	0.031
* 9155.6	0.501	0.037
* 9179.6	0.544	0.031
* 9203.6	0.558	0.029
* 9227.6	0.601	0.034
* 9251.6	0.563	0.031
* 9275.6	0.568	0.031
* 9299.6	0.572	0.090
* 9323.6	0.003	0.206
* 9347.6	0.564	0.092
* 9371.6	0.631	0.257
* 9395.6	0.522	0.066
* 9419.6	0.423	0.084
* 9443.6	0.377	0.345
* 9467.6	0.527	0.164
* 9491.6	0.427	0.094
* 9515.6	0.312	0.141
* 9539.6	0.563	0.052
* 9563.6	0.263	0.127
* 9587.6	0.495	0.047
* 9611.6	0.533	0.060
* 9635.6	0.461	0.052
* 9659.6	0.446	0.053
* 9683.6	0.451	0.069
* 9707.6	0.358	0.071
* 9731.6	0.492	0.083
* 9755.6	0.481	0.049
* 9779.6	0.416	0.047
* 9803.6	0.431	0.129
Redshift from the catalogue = 0.87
